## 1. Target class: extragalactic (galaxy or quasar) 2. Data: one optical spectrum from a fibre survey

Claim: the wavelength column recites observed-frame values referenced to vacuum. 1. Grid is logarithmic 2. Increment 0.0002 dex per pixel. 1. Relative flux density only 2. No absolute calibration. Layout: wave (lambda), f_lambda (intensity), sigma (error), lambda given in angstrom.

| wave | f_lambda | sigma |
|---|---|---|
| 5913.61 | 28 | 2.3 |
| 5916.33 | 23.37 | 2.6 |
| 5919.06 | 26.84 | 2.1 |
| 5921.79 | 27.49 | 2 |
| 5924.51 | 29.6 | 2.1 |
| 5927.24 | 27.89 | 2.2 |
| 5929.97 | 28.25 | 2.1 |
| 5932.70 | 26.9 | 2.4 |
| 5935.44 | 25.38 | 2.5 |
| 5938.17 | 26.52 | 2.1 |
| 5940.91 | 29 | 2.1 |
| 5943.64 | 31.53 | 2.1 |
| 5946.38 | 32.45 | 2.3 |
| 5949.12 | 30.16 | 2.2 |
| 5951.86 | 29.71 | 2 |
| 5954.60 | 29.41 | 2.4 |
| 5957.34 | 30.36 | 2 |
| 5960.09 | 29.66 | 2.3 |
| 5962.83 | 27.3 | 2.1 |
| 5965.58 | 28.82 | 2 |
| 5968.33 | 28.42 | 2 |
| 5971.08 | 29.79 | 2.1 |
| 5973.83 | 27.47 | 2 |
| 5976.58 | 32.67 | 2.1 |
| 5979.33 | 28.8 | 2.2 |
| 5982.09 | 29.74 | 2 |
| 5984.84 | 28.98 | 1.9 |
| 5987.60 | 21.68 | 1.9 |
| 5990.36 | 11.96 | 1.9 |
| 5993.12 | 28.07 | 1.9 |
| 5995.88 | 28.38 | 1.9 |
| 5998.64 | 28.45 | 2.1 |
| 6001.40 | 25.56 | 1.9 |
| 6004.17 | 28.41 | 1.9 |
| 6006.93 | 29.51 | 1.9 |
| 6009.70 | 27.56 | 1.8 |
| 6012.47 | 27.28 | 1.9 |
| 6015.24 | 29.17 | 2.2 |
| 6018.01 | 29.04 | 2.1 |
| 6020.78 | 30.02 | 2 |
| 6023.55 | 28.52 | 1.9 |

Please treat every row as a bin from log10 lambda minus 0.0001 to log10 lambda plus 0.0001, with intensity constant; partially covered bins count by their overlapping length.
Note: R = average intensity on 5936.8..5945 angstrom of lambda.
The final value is 29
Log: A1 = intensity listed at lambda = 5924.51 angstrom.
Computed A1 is 29.6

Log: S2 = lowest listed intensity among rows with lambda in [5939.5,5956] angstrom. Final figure 29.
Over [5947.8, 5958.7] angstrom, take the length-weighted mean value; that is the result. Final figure 29.9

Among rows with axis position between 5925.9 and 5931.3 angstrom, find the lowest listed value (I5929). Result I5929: 27.89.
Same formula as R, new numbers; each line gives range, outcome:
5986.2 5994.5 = 20.6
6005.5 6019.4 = 28.5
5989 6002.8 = 24.5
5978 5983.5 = 29.3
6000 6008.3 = 27.8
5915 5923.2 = 25.9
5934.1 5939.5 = 26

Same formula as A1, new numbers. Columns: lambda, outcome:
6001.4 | 25.56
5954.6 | 29.41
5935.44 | 25.38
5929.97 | 28.25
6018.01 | 29.04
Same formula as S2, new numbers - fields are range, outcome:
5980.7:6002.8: 11.96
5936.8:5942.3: 26.52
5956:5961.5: 29.66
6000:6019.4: 25.56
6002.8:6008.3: 28.41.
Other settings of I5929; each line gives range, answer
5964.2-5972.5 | 28.42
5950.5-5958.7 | 29.41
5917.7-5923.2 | 26.84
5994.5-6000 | 28.38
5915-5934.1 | 23.37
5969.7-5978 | 27.47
